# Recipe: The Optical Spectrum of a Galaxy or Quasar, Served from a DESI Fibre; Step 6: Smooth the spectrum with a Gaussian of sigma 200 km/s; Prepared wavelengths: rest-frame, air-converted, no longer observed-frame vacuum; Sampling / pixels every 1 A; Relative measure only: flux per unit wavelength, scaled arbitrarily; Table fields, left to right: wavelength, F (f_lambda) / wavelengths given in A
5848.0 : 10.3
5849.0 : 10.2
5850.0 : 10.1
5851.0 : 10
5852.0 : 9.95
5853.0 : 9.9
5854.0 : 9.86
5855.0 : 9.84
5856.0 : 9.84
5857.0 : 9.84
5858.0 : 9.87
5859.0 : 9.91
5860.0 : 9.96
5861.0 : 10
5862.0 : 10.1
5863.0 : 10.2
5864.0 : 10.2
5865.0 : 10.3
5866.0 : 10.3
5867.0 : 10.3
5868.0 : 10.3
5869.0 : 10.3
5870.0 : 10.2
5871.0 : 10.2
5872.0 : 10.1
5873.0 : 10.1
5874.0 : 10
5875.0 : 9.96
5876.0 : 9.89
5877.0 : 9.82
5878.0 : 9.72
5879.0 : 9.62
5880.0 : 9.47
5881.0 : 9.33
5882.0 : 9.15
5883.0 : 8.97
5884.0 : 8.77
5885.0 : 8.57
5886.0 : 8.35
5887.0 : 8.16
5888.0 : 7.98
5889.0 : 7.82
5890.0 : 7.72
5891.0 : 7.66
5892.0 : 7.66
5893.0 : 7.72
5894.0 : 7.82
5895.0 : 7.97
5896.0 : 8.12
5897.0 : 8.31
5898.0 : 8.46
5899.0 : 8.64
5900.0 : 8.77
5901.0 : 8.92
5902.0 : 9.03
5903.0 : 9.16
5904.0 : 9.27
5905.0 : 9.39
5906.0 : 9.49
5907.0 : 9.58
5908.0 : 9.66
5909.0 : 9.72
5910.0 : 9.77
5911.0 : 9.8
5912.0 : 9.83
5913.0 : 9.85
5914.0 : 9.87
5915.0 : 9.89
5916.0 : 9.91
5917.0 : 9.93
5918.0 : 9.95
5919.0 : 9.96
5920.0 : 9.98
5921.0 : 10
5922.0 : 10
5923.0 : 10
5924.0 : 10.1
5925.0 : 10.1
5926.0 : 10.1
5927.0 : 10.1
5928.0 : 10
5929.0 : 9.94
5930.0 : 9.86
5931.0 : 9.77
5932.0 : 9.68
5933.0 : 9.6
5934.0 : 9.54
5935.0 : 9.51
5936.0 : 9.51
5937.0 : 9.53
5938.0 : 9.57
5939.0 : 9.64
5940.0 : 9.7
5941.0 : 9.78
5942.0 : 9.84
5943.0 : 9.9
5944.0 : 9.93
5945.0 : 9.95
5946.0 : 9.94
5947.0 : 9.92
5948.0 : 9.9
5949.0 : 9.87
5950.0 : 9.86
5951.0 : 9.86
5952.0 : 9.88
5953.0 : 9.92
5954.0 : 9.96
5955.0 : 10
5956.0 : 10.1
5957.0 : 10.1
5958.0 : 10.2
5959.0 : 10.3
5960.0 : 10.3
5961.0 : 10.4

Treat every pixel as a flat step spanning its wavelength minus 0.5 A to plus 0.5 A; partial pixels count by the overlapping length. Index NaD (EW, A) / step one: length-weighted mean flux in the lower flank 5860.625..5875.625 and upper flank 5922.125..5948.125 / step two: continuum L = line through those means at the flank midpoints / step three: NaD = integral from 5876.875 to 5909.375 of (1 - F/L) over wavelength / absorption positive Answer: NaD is 4.2 A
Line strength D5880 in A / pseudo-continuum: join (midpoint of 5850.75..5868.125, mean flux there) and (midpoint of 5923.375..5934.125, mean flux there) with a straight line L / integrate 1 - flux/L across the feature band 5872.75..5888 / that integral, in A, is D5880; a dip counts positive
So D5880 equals 1.1 A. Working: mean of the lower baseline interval 10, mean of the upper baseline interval 9.9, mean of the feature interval 9.27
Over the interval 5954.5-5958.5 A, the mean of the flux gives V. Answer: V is 10.1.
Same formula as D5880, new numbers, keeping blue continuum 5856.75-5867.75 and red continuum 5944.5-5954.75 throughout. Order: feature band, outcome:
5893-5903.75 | 1.6 A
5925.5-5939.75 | 0.3 A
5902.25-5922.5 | 0.5 A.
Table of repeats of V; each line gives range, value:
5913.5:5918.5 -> 9.91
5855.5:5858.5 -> 9.85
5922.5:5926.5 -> 10.1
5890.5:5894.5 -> 7.71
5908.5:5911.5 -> 9.76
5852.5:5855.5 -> 9.87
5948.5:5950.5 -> 9.86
